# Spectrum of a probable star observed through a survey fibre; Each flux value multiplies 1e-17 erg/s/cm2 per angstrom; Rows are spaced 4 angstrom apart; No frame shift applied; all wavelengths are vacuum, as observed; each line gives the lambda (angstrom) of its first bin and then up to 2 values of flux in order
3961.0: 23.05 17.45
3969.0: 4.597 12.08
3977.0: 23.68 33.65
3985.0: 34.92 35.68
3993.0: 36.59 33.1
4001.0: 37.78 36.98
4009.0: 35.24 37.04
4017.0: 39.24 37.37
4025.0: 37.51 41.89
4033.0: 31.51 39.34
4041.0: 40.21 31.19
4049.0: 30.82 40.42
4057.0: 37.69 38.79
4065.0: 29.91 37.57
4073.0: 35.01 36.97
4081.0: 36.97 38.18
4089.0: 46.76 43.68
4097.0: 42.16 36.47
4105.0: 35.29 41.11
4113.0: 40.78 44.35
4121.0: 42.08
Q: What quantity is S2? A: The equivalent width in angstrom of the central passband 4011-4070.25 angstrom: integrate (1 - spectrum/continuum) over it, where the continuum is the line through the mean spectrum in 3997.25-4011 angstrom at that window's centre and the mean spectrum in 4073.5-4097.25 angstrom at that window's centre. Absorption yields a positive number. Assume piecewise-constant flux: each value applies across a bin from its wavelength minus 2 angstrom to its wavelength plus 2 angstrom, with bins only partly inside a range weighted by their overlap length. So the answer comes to 2.1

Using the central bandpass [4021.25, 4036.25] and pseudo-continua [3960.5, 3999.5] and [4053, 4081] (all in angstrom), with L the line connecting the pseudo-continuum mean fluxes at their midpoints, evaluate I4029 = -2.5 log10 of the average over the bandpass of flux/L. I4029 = -0.18 mag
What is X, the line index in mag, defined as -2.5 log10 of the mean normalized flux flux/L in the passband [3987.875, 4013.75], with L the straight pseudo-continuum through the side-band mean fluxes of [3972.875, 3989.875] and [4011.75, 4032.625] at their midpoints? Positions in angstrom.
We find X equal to -0.08 mag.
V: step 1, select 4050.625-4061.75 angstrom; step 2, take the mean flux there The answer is 38.7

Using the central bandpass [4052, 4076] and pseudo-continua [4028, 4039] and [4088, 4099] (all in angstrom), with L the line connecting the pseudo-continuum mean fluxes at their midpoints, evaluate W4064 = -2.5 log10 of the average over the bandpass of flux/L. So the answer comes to 0.118 mag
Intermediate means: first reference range 37.2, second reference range 44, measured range 36.4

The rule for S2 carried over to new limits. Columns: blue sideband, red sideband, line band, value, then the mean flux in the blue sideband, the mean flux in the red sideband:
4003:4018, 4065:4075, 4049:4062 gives -0.8 angstrom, 37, 35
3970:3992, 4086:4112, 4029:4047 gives -1.3 angstrom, 27.3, 40.8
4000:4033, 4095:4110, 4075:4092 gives -0.7 angstrom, 37.5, 38.6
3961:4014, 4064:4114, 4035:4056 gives -1.3 angstrom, 28.8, 38.7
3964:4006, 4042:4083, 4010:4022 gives -2.6 angstrom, 27.9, 35.6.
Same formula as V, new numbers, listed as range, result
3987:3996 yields 35.8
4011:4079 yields 36.6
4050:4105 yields 38.2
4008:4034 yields 37.4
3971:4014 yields 32.3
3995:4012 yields 35.8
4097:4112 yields 38.4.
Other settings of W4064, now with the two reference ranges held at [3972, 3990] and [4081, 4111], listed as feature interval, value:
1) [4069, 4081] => 0.05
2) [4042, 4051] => 0.10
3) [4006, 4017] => -0.16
